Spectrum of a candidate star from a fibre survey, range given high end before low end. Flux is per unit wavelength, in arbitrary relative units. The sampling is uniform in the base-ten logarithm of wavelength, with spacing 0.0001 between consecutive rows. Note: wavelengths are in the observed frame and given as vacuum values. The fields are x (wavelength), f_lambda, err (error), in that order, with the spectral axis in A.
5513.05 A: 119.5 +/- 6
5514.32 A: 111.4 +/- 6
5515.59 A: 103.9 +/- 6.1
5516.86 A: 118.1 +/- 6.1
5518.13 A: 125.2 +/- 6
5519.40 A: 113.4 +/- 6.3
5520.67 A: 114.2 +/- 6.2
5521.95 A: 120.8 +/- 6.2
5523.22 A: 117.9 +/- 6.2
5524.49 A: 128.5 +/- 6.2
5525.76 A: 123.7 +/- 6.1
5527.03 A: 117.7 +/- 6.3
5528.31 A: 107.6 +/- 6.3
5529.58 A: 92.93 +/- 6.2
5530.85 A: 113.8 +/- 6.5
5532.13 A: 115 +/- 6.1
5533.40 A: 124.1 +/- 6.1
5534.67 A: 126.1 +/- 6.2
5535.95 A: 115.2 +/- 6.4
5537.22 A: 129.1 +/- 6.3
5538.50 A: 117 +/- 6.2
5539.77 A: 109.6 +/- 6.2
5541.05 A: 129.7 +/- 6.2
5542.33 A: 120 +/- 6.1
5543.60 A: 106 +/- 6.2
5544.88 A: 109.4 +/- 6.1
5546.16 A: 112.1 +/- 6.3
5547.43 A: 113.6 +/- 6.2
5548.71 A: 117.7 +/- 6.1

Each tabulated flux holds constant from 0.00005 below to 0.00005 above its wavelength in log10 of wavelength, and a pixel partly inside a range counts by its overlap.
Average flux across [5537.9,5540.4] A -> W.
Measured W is 114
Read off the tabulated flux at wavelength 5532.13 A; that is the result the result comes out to 115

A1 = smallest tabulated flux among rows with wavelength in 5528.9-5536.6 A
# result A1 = 92.93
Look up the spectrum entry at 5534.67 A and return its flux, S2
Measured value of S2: 126.1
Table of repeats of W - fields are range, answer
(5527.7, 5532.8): 108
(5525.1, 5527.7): 121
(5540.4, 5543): 124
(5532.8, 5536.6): 122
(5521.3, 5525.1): 122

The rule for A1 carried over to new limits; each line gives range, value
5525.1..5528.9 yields 107.6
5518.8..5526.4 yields 113.4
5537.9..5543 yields 109.6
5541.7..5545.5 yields 106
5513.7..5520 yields 103.9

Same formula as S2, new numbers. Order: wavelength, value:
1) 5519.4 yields 113.4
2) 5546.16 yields 112.1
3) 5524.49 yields 128.5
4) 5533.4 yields 124.1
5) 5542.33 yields 120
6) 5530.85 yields 113.8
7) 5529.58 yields 92.93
